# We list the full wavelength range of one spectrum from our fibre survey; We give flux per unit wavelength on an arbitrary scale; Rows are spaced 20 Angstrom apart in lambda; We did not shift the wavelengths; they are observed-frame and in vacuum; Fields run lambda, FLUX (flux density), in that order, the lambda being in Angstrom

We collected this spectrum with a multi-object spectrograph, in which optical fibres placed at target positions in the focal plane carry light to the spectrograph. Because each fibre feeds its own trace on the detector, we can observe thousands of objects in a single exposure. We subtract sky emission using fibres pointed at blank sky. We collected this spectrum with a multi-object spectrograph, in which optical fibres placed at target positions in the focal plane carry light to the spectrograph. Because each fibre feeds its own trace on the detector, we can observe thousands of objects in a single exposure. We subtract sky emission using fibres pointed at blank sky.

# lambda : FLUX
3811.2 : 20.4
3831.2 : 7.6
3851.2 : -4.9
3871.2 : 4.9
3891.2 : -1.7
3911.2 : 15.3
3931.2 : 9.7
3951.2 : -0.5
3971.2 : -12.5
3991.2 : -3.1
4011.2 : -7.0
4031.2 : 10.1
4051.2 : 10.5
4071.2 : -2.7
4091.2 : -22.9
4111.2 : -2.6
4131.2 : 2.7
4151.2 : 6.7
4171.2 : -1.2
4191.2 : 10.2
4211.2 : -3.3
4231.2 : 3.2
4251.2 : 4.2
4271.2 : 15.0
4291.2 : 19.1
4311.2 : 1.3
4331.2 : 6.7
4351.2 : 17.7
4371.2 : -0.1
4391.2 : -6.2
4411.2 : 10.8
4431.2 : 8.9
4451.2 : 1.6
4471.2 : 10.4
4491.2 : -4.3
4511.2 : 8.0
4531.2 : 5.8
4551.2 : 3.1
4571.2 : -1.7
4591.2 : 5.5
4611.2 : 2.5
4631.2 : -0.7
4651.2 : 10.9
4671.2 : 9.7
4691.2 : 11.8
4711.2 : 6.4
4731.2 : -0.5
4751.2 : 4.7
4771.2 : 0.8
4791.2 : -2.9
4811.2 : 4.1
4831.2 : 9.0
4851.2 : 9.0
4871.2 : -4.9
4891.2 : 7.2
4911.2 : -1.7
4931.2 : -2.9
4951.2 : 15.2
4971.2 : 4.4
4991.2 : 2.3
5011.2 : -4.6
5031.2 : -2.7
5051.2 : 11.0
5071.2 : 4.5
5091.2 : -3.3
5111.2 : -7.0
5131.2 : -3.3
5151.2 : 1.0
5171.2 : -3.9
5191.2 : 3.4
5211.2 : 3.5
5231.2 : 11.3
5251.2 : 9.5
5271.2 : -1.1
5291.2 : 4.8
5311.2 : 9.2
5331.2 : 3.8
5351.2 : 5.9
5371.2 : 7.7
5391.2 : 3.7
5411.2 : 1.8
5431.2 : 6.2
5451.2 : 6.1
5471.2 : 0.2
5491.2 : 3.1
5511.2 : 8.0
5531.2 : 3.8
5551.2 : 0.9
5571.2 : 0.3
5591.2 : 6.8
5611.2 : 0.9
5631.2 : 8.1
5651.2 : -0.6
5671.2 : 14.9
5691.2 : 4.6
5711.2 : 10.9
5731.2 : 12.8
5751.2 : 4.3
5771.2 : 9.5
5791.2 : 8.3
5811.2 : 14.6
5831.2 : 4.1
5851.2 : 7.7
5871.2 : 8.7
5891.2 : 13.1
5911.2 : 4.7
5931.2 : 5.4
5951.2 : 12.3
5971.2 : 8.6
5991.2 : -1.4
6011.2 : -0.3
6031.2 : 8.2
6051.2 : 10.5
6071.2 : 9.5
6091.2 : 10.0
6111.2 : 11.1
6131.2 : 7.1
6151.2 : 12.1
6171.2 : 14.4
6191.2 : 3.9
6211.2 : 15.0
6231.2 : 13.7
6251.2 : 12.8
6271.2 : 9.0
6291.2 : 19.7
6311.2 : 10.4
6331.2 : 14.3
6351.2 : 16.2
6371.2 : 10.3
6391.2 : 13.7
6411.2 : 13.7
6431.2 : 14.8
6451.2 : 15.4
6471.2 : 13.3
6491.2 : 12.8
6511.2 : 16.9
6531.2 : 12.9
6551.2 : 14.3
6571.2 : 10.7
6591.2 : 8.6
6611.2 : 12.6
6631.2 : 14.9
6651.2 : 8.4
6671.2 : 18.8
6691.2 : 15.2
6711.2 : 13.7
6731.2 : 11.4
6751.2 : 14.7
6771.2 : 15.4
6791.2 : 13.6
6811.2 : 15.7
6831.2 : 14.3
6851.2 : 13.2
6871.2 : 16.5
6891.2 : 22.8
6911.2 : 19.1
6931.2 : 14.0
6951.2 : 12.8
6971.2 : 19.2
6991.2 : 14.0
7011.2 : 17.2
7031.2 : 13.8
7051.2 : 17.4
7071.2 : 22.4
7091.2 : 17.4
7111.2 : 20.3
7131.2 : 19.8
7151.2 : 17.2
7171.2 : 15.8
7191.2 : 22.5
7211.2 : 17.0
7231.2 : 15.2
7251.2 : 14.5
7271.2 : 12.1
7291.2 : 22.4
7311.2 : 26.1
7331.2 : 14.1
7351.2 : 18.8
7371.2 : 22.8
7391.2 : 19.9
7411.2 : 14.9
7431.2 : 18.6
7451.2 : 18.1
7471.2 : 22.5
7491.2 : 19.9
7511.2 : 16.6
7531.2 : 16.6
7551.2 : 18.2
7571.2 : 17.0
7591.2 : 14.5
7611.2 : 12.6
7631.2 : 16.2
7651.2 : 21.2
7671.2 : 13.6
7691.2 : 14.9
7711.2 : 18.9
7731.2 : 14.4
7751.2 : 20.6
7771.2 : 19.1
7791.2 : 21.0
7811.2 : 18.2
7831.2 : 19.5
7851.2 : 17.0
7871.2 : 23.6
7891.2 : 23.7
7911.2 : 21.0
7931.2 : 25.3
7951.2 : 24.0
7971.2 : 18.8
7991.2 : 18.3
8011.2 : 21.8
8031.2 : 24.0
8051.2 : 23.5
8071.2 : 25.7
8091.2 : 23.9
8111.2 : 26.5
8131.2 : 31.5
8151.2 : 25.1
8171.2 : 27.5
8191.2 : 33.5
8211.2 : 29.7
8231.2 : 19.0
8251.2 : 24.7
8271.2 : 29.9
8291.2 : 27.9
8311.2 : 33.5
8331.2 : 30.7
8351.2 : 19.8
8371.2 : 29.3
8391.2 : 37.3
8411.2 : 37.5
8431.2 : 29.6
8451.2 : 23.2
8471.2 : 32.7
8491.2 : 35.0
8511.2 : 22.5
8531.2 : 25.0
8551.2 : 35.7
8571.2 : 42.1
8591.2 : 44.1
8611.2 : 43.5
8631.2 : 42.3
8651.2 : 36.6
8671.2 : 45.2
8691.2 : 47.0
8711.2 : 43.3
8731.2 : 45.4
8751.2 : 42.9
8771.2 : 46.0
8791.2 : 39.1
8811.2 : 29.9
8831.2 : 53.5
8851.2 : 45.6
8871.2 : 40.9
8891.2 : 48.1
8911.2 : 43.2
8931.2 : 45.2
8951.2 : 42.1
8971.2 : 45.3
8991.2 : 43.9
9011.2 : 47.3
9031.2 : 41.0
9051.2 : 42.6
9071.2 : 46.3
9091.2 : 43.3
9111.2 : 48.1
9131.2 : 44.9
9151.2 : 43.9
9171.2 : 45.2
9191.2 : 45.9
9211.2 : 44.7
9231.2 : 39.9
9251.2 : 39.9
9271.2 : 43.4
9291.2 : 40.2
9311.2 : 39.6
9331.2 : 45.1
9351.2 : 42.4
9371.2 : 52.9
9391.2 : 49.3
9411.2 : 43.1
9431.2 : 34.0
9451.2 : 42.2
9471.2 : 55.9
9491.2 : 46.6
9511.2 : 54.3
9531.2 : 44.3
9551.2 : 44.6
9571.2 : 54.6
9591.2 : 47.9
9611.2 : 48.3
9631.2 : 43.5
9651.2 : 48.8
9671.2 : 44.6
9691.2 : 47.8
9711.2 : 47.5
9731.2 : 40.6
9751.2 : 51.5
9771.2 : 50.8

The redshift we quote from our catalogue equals 1.147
